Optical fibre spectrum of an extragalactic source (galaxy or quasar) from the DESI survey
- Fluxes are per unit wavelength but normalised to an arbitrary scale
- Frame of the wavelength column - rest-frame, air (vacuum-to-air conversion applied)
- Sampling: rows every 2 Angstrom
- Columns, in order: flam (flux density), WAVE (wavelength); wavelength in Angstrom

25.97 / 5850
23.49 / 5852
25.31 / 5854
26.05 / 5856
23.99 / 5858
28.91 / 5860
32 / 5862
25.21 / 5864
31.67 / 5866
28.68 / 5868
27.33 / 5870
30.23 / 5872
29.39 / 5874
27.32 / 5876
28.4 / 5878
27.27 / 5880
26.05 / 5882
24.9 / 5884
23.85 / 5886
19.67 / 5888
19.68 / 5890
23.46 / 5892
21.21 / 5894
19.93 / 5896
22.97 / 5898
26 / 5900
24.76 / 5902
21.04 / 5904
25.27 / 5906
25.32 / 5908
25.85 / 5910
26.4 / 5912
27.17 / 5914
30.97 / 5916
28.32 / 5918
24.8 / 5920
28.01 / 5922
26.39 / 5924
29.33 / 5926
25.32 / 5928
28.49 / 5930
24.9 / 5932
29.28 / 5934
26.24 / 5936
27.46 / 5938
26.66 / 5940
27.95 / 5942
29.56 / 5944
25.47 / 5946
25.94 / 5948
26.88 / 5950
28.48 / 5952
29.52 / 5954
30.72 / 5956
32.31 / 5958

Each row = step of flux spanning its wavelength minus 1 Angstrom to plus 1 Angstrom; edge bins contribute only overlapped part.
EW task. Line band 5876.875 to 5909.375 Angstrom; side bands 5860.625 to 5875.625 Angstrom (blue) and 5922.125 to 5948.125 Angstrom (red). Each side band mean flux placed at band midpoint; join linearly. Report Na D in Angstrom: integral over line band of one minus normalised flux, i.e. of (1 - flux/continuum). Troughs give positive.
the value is 5.31 Angstrom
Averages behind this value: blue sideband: 29.1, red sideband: 27.2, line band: 23.8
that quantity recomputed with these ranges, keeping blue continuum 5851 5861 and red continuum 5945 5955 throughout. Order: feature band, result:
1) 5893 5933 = 1.5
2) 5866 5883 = -1.6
